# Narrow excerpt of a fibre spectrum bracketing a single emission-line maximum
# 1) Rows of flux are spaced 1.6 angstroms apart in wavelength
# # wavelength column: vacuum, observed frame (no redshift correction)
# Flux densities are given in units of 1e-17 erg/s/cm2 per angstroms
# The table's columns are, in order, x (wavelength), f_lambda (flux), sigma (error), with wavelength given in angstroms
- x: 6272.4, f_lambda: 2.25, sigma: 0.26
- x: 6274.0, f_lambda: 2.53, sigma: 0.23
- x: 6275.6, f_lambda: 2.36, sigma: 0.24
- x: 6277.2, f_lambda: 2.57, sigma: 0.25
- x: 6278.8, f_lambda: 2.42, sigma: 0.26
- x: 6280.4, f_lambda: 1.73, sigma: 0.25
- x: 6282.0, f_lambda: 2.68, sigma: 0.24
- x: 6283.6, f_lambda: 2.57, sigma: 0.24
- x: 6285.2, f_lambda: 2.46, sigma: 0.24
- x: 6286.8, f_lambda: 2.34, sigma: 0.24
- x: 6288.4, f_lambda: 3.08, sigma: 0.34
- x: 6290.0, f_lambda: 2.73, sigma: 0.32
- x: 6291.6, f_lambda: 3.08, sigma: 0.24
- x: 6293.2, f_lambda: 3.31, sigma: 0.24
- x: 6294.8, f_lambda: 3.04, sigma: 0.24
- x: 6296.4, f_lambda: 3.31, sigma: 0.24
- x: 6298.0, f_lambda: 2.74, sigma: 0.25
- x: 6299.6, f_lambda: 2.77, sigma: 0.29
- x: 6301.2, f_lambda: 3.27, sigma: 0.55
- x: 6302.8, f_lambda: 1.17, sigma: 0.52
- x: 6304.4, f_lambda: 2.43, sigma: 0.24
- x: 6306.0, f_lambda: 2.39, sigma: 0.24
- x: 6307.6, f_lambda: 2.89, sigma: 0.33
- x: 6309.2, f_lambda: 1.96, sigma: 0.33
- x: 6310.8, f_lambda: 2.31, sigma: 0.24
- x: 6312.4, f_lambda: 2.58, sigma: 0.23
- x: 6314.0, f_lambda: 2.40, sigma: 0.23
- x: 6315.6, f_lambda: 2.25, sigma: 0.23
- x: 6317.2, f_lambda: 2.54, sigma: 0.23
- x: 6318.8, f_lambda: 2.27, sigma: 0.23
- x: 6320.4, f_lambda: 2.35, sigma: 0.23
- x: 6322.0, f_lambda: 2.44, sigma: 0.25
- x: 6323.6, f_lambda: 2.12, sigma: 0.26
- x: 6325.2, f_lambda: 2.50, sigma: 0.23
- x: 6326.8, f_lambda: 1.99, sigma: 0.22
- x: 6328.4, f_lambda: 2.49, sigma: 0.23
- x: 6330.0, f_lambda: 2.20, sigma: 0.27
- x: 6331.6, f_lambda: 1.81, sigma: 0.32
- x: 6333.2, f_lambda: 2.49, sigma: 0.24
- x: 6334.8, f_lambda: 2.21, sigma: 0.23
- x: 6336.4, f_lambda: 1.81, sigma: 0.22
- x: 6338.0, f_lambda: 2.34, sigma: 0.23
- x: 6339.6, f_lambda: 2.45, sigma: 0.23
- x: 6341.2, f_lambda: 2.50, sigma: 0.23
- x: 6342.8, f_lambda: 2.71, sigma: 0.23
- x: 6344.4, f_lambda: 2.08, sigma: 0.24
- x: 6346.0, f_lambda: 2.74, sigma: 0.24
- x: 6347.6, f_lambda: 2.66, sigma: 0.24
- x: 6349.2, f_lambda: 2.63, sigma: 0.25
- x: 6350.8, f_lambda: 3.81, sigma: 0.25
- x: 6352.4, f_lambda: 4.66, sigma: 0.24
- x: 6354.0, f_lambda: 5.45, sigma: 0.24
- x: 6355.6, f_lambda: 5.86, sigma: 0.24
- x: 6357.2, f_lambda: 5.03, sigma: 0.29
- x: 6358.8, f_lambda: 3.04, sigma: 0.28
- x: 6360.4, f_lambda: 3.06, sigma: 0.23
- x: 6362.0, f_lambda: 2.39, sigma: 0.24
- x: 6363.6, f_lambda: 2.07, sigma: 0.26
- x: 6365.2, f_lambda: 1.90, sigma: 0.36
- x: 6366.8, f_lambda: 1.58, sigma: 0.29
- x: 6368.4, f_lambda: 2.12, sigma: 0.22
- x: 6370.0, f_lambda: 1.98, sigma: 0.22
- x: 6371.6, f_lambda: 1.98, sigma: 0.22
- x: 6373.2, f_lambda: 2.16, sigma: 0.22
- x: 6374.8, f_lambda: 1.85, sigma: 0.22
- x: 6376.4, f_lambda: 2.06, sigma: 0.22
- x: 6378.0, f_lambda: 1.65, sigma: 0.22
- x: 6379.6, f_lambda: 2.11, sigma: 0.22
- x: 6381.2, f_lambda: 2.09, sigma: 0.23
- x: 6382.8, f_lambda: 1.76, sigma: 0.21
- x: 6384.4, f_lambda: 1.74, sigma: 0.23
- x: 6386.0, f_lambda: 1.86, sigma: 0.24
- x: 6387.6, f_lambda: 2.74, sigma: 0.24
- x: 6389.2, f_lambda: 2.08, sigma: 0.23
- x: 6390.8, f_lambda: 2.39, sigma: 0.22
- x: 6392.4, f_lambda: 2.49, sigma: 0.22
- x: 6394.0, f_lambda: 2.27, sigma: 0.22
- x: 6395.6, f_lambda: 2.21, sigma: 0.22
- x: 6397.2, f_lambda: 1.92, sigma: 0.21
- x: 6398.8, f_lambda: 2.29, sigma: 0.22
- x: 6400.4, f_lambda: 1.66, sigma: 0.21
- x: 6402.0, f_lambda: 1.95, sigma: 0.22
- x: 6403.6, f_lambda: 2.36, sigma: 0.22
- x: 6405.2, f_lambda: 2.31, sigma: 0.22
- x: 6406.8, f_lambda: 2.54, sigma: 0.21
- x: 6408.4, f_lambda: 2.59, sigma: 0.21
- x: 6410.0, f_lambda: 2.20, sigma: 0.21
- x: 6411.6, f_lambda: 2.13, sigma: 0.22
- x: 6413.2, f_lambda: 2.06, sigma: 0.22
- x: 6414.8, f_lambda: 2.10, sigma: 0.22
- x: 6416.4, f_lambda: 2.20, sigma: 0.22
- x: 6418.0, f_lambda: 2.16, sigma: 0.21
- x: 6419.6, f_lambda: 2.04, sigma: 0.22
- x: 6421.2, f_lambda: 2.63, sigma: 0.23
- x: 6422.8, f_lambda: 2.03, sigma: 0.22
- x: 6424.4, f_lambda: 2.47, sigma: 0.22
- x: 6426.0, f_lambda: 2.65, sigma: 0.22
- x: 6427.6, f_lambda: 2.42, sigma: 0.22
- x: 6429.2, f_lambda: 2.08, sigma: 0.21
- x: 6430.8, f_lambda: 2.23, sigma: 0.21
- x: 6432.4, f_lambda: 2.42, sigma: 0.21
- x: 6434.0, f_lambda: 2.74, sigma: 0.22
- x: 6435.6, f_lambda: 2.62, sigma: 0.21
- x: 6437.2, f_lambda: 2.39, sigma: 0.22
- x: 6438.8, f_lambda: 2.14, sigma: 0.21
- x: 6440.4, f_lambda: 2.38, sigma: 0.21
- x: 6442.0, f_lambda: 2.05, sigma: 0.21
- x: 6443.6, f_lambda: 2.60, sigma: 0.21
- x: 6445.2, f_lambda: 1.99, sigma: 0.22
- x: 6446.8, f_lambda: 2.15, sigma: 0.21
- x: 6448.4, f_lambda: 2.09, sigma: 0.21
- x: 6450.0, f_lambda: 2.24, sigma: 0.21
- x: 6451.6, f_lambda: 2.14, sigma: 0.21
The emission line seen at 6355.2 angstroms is [O III] 5007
